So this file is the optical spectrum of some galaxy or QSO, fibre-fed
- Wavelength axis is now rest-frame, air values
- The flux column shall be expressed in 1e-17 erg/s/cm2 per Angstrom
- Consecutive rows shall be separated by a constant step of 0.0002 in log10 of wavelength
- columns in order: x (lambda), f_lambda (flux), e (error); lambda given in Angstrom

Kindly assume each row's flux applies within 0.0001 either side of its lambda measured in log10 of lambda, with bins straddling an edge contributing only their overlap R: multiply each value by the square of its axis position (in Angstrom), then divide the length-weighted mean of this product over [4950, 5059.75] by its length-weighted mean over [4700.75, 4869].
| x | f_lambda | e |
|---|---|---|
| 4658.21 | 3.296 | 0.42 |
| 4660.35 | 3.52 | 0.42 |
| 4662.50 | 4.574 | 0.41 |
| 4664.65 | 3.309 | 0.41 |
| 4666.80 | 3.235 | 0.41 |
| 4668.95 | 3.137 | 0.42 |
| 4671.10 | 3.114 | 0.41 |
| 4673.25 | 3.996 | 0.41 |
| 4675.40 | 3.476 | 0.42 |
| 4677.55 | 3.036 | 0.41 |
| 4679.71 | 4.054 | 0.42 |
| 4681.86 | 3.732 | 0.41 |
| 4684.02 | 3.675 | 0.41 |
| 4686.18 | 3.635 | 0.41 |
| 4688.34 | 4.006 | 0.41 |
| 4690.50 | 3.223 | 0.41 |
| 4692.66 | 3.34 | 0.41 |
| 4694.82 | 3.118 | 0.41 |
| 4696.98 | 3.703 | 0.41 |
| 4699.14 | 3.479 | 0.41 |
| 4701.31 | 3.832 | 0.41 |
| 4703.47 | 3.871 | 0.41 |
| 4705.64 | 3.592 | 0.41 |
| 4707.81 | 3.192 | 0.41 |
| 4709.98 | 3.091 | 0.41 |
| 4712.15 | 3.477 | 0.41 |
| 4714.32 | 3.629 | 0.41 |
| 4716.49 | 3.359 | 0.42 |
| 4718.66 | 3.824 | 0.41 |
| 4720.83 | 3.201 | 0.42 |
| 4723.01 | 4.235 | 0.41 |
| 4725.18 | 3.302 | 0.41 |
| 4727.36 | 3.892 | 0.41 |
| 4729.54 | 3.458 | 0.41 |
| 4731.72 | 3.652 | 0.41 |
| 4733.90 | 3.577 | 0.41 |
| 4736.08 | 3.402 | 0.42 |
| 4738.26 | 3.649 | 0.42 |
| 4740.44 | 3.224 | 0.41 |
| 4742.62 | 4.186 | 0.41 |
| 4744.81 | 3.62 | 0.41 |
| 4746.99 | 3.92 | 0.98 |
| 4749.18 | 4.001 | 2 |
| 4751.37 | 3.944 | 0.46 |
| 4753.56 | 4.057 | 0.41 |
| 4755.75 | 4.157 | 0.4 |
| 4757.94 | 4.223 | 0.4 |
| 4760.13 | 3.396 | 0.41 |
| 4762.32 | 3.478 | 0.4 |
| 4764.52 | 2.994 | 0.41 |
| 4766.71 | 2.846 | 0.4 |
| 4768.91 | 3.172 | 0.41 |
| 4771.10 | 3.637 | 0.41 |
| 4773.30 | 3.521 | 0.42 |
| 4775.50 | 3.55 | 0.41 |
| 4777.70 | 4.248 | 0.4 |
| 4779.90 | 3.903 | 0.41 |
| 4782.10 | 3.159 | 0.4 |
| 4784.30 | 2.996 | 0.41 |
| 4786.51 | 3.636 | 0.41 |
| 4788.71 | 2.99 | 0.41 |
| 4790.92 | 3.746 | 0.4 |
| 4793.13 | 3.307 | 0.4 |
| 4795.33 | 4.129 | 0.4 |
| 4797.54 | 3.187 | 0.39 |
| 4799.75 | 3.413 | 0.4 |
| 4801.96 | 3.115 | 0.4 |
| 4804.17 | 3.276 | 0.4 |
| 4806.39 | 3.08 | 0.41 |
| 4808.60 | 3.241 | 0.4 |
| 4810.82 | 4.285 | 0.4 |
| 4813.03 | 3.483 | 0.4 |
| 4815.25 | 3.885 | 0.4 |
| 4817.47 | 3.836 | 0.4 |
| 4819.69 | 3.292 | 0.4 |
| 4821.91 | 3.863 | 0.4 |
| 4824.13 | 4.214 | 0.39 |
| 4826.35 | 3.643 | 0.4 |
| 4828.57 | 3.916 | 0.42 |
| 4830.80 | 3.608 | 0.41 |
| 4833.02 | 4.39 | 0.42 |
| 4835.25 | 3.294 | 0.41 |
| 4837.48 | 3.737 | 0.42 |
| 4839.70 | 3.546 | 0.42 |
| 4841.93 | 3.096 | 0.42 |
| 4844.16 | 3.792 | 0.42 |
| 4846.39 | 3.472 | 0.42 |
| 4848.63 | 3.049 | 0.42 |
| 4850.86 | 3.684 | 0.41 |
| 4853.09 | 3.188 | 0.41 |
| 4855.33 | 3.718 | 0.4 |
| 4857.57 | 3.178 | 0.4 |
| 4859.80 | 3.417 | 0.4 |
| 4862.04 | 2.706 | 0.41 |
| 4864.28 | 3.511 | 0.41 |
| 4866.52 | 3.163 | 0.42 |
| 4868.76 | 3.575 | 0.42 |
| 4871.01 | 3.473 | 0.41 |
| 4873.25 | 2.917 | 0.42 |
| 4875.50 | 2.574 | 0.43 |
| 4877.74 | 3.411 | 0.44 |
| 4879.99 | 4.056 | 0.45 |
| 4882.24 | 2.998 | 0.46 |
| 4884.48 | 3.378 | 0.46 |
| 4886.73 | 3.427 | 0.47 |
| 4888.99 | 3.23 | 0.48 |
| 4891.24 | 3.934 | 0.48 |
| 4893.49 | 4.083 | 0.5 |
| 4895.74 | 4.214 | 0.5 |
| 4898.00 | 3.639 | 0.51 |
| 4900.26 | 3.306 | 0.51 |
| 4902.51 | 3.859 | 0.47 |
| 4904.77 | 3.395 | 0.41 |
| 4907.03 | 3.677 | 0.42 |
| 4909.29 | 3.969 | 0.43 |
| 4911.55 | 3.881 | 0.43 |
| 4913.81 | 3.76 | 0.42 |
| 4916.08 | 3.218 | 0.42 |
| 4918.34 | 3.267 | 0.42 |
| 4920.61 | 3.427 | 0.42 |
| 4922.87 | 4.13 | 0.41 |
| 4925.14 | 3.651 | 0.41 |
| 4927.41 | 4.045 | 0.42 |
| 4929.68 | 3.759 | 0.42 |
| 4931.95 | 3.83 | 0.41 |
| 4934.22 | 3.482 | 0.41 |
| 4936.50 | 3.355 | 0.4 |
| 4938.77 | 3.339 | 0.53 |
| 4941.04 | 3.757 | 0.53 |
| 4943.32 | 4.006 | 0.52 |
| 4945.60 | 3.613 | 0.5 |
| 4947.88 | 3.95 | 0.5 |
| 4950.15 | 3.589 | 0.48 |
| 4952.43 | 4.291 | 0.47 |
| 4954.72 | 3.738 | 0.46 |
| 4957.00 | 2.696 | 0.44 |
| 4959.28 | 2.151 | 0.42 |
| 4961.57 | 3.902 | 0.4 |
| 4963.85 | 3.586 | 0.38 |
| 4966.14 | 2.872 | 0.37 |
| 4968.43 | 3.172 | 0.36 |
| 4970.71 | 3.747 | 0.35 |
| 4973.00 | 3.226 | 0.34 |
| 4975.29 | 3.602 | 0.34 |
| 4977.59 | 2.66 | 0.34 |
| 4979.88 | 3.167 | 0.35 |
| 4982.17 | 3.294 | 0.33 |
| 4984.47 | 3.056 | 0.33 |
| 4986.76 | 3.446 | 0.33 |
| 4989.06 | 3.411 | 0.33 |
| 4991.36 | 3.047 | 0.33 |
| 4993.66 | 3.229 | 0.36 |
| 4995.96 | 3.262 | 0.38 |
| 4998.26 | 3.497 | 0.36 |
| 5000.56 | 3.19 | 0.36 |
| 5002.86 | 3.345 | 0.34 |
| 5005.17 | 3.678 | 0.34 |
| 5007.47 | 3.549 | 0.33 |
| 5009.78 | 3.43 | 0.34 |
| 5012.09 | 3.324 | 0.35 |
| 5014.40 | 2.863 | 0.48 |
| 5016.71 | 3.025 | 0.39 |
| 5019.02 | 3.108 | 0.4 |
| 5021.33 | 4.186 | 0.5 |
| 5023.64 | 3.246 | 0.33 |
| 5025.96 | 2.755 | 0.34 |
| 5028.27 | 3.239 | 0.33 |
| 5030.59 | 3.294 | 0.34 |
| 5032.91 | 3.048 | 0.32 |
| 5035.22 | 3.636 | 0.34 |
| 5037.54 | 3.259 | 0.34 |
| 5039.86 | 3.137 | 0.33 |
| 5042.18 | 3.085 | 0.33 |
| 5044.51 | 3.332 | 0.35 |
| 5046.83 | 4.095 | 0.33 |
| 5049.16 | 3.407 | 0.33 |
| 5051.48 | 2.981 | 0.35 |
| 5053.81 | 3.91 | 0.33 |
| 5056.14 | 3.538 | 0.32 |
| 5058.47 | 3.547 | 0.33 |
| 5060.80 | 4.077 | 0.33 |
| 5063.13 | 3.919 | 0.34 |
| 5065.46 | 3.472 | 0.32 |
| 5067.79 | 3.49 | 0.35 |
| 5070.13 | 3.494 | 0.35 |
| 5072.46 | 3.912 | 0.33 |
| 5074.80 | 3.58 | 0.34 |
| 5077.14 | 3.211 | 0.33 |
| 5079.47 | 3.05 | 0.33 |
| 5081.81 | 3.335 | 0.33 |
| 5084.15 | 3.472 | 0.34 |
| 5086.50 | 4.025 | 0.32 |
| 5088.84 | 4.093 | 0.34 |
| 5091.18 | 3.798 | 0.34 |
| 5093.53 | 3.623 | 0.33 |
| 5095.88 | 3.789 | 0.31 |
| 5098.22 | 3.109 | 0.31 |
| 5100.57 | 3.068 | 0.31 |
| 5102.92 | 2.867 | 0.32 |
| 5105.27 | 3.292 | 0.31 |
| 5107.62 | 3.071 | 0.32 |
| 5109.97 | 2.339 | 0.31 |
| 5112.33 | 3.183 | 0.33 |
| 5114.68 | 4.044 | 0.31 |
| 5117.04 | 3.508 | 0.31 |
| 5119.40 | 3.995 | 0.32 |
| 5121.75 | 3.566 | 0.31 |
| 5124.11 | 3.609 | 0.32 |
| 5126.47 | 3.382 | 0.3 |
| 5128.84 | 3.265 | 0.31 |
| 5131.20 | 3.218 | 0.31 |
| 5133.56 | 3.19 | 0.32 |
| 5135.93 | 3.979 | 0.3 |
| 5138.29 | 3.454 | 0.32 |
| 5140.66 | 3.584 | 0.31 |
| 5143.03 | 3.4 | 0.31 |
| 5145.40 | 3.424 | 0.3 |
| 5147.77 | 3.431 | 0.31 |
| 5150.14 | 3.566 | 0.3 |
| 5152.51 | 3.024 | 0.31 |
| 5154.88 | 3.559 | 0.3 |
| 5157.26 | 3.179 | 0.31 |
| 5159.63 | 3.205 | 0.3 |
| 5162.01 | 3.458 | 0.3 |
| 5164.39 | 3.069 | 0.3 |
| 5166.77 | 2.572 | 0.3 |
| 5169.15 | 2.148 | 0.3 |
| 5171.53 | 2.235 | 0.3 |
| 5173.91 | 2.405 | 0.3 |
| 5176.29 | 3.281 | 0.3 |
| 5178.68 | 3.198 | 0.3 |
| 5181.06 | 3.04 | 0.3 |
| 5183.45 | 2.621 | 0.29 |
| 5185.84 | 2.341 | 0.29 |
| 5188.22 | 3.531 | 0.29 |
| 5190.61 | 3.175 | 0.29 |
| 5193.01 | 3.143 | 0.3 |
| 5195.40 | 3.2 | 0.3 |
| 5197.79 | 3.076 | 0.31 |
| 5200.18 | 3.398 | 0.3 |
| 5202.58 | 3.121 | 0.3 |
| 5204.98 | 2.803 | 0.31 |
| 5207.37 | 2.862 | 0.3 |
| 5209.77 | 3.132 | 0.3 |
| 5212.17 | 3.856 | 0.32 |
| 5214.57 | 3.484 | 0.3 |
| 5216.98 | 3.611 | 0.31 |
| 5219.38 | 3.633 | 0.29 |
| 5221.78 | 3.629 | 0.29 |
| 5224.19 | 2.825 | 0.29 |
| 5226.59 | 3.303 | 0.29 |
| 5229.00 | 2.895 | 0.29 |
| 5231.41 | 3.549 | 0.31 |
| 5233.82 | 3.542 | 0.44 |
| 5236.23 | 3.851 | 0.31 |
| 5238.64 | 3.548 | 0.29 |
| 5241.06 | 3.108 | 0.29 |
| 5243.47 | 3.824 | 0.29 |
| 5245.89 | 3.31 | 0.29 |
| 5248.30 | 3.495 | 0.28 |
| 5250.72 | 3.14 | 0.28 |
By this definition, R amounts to 1.02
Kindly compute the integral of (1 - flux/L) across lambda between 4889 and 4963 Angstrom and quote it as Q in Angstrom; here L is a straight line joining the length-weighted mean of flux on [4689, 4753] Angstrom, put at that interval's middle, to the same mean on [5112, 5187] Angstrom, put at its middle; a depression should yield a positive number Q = -4.99 Angstrom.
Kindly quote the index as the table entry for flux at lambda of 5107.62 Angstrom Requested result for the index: 3.071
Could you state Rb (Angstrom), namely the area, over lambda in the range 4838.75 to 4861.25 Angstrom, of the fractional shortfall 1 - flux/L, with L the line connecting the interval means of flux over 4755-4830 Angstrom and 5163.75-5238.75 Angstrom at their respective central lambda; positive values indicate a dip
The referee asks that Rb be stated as 0.6 Angstrom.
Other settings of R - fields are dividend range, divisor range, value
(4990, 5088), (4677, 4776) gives 1.08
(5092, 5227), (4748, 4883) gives 1.06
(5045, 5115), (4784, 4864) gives 1.10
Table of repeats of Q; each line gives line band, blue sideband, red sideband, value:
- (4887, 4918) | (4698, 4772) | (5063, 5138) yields -1.29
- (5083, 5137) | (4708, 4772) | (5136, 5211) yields -4.81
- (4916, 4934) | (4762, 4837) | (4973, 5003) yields -1.83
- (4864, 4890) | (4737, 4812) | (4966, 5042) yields 1.01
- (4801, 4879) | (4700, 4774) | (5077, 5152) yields 1.84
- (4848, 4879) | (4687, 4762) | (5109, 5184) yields 2.16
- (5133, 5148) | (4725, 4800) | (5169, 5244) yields -1.26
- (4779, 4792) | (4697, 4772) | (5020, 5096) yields 0.71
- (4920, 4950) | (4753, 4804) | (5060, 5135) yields -2.00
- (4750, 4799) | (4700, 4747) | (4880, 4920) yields 0.52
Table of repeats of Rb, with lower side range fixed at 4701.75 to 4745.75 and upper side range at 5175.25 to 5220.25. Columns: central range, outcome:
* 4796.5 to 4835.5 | -1.4 Angstrom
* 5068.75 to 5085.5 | -0.8 Angstrom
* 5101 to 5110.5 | 0.9 Angstrom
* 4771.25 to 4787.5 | -0.2 Angstrom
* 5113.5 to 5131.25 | -1.9 Angstrom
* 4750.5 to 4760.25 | -1.3 Angstrom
